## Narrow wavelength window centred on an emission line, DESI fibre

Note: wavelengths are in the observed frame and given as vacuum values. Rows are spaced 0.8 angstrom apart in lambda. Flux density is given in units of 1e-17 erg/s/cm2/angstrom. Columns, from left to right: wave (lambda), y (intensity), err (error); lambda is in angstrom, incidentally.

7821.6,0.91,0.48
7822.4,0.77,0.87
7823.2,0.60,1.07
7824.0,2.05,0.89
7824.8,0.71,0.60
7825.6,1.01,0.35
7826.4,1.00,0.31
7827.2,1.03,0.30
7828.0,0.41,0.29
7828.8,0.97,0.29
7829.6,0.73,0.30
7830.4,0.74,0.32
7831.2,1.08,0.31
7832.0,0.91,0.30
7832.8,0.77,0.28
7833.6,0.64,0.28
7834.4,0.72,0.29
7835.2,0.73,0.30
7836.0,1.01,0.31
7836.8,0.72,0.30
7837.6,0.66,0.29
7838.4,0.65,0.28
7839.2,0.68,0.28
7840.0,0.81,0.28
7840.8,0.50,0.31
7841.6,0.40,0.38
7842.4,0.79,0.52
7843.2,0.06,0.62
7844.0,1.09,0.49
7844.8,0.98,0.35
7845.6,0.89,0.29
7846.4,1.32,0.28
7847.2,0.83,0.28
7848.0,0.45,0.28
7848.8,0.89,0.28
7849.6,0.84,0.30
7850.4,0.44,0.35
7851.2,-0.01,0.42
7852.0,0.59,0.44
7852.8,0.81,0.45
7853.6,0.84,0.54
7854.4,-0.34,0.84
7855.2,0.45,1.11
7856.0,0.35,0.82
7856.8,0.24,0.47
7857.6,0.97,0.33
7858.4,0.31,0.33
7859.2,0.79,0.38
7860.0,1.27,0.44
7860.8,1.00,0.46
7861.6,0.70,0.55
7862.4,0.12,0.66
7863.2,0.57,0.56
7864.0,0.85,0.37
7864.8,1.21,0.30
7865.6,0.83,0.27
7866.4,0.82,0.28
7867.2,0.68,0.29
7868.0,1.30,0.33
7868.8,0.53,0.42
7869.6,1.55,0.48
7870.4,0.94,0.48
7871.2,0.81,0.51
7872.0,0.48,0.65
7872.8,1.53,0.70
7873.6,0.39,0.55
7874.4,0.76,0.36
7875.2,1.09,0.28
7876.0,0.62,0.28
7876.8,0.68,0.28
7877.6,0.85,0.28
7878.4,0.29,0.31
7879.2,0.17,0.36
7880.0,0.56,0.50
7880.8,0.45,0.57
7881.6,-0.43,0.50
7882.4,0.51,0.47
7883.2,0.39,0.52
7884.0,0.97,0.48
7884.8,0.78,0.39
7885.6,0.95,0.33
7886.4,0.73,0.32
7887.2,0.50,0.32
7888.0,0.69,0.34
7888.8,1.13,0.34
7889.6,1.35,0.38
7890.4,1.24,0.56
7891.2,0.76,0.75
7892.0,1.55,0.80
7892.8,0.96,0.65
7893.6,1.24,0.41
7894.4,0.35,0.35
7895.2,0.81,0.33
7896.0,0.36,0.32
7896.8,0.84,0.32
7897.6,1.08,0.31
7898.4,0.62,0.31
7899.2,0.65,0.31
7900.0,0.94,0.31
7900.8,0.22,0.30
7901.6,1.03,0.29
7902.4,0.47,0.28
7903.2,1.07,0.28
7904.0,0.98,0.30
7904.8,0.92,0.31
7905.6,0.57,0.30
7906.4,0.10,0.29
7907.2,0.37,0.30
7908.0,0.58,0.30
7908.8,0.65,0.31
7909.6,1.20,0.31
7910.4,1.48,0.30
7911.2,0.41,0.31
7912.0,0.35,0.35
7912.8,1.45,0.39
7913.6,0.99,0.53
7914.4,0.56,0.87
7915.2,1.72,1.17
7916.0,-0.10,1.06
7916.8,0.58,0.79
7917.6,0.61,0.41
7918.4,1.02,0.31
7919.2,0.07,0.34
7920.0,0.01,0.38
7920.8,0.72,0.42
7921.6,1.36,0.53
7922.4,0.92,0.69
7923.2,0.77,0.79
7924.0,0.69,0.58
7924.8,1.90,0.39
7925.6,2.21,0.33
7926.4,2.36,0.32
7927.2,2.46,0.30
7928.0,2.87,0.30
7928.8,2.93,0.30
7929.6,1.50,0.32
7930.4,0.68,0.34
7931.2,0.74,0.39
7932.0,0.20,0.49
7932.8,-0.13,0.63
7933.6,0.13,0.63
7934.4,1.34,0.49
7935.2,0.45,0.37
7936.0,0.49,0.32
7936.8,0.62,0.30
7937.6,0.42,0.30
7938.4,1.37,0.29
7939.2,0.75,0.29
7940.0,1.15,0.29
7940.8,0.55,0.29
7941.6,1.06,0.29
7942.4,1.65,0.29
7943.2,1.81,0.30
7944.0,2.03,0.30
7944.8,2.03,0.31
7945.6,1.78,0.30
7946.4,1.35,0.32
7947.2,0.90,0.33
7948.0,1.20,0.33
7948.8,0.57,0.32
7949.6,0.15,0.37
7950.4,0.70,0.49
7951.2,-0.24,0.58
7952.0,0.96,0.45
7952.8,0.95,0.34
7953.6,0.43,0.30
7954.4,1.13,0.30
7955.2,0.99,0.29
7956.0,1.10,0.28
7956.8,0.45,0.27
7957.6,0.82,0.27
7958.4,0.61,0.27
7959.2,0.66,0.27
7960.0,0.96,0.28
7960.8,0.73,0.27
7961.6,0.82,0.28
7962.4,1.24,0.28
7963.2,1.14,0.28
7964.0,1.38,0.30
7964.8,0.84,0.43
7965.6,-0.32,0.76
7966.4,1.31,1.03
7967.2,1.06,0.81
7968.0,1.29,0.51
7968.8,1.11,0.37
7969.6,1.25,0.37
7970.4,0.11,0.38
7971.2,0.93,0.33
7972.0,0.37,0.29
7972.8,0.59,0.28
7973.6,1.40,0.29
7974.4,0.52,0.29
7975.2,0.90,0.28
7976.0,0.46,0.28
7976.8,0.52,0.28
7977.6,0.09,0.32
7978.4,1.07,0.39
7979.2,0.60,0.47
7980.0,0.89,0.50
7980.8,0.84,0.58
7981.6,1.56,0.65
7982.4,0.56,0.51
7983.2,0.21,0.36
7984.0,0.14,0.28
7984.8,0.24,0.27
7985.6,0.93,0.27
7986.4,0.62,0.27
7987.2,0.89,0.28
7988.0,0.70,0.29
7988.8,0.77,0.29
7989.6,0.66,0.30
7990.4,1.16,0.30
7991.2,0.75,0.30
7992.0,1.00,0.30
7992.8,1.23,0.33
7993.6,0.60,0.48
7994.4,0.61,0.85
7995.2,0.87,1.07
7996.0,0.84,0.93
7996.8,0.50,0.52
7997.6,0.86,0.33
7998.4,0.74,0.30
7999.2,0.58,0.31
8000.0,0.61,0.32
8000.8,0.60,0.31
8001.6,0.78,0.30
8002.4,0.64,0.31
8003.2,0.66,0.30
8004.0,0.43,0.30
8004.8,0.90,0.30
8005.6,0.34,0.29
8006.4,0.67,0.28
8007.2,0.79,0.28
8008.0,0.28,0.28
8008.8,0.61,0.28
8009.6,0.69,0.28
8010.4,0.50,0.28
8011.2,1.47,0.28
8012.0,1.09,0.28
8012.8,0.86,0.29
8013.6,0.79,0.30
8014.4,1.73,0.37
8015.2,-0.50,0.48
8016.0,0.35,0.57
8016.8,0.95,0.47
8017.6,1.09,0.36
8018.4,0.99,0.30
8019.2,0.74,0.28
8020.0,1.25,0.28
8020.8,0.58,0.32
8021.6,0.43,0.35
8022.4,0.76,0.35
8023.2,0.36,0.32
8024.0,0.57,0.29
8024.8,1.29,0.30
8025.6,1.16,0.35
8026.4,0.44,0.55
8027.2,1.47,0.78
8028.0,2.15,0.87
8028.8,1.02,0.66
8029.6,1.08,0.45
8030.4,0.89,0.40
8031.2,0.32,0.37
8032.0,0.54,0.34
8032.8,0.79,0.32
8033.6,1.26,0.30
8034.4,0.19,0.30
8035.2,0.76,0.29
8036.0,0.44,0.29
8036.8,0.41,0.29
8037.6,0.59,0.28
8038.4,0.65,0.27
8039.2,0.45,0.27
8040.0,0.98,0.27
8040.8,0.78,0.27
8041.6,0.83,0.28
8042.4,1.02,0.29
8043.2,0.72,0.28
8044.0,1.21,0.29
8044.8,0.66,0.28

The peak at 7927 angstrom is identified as [S II] 6716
